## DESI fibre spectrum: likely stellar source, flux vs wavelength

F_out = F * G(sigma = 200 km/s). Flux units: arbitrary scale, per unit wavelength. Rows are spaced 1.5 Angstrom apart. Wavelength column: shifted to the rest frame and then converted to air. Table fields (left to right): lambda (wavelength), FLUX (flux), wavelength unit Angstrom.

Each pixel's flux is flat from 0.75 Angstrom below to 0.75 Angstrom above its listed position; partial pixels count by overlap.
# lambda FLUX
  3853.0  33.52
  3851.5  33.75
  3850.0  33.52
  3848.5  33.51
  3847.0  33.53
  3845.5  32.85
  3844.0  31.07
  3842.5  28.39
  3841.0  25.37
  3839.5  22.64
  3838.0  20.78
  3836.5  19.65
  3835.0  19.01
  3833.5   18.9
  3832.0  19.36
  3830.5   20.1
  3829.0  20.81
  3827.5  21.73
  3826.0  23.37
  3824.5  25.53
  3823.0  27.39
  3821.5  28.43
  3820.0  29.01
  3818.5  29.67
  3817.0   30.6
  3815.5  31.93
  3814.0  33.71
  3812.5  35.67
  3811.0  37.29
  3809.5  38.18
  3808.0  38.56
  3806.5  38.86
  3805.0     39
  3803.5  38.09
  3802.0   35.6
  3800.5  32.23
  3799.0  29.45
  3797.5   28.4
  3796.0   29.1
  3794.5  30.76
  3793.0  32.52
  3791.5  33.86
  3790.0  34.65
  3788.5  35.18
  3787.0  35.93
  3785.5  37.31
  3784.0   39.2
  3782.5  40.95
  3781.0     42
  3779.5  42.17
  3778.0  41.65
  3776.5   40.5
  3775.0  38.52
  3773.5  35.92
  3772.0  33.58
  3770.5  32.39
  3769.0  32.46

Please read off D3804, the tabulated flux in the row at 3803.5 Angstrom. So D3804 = 38.09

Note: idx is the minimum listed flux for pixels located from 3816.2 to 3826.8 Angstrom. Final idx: 23.37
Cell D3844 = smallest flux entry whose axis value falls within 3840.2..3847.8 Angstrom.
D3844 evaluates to 25.37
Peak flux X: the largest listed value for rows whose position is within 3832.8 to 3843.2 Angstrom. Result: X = 28.39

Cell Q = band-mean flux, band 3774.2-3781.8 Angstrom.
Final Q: 40.9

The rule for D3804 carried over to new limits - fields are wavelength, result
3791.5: 33.86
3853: 33.52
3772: 33.58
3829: 20.81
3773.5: 35.92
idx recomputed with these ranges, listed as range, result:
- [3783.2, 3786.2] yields 37.31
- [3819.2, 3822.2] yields 28.43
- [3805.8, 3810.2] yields 38.18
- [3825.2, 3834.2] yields 18.9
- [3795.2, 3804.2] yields 28.4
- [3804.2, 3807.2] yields 38.86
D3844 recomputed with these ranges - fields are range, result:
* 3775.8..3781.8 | 40.5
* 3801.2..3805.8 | 35.6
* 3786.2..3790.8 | 34.65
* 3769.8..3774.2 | 32.39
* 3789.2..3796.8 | 29.1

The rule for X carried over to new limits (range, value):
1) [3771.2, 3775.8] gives 38.52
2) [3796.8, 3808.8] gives 39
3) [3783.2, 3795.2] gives 39.2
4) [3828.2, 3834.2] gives 20.81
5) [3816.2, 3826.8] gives 30.6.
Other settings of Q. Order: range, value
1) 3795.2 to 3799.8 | 29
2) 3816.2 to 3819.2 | 30.2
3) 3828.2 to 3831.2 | 20.5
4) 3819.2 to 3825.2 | 27.6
